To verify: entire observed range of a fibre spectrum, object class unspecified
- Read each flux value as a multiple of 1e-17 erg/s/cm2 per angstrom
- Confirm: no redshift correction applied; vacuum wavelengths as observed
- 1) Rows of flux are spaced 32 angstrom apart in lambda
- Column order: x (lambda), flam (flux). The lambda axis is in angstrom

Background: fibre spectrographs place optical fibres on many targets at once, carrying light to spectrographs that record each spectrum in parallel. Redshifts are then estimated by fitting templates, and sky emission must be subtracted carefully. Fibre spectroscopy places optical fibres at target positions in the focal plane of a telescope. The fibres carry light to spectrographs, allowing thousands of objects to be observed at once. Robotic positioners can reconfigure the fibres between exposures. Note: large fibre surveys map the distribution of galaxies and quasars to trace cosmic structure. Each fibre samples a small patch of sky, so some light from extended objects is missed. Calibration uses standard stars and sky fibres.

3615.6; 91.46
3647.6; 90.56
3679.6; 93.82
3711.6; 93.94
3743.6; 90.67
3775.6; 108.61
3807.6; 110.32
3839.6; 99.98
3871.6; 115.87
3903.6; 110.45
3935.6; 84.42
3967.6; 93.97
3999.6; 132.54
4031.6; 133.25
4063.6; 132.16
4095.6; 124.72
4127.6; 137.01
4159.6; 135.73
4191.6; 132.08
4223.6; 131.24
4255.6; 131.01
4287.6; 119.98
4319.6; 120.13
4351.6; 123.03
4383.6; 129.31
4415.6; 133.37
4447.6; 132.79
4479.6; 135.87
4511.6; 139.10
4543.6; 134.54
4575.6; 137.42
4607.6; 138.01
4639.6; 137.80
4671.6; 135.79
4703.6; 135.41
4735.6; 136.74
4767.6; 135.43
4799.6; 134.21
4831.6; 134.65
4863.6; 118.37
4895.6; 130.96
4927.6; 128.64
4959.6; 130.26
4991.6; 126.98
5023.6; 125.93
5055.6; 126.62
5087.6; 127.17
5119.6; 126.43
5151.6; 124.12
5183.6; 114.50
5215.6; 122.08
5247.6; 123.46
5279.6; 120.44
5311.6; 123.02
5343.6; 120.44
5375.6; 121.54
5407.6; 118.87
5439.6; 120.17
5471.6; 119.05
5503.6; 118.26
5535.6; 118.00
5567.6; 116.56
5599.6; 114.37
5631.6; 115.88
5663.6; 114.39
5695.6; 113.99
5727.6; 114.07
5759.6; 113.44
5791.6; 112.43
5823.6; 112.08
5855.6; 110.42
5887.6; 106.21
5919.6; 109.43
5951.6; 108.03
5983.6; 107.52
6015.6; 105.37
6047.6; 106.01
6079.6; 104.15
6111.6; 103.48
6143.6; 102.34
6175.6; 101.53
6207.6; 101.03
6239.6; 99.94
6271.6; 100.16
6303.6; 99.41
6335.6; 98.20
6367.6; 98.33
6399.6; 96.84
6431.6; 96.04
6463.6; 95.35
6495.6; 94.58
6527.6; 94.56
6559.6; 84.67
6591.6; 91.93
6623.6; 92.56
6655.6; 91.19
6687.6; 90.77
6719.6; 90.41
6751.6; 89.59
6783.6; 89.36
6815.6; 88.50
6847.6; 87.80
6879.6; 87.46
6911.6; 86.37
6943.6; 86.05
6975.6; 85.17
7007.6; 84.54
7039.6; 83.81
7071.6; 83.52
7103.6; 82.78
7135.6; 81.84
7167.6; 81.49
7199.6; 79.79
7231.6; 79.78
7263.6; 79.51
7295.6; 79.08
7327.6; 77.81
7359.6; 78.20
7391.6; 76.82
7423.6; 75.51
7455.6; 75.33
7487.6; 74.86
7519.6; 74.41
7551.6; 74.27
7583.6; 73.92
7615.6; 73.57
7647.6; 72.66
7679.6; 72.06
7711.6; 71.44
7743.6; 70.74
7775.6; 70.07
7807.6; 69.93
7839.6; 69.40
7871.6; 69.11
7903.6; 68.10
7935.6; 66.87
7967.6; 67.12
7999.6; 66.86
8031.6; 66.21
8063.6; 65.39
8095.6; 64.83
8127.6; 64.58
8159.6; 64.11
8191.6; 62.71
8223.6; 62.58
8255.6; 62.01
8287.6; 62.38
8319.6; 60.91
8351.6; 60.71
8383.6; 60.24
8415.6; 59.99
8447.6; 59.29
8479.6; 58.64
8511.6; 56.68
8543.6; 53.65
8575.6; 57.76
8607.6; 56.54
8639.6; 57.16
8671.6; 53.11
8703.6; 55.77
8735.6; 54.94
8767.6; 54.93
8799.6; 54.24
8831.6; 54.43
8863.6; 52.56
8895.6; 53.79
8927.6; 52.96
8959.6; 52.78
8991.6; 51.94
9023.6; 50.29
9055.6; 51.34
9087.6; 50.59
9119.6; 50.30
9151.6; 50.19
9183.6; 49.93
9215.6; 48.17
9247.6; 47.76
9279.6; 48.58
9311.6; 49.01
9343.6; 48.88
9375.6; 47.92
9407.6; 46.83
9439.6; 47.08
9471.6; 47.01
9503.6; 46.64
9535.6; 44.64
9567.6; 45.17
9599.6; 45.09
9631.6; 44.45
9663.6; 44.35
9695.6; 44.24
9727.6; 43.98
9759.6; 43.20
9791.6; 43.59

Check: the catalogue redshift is 0.000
